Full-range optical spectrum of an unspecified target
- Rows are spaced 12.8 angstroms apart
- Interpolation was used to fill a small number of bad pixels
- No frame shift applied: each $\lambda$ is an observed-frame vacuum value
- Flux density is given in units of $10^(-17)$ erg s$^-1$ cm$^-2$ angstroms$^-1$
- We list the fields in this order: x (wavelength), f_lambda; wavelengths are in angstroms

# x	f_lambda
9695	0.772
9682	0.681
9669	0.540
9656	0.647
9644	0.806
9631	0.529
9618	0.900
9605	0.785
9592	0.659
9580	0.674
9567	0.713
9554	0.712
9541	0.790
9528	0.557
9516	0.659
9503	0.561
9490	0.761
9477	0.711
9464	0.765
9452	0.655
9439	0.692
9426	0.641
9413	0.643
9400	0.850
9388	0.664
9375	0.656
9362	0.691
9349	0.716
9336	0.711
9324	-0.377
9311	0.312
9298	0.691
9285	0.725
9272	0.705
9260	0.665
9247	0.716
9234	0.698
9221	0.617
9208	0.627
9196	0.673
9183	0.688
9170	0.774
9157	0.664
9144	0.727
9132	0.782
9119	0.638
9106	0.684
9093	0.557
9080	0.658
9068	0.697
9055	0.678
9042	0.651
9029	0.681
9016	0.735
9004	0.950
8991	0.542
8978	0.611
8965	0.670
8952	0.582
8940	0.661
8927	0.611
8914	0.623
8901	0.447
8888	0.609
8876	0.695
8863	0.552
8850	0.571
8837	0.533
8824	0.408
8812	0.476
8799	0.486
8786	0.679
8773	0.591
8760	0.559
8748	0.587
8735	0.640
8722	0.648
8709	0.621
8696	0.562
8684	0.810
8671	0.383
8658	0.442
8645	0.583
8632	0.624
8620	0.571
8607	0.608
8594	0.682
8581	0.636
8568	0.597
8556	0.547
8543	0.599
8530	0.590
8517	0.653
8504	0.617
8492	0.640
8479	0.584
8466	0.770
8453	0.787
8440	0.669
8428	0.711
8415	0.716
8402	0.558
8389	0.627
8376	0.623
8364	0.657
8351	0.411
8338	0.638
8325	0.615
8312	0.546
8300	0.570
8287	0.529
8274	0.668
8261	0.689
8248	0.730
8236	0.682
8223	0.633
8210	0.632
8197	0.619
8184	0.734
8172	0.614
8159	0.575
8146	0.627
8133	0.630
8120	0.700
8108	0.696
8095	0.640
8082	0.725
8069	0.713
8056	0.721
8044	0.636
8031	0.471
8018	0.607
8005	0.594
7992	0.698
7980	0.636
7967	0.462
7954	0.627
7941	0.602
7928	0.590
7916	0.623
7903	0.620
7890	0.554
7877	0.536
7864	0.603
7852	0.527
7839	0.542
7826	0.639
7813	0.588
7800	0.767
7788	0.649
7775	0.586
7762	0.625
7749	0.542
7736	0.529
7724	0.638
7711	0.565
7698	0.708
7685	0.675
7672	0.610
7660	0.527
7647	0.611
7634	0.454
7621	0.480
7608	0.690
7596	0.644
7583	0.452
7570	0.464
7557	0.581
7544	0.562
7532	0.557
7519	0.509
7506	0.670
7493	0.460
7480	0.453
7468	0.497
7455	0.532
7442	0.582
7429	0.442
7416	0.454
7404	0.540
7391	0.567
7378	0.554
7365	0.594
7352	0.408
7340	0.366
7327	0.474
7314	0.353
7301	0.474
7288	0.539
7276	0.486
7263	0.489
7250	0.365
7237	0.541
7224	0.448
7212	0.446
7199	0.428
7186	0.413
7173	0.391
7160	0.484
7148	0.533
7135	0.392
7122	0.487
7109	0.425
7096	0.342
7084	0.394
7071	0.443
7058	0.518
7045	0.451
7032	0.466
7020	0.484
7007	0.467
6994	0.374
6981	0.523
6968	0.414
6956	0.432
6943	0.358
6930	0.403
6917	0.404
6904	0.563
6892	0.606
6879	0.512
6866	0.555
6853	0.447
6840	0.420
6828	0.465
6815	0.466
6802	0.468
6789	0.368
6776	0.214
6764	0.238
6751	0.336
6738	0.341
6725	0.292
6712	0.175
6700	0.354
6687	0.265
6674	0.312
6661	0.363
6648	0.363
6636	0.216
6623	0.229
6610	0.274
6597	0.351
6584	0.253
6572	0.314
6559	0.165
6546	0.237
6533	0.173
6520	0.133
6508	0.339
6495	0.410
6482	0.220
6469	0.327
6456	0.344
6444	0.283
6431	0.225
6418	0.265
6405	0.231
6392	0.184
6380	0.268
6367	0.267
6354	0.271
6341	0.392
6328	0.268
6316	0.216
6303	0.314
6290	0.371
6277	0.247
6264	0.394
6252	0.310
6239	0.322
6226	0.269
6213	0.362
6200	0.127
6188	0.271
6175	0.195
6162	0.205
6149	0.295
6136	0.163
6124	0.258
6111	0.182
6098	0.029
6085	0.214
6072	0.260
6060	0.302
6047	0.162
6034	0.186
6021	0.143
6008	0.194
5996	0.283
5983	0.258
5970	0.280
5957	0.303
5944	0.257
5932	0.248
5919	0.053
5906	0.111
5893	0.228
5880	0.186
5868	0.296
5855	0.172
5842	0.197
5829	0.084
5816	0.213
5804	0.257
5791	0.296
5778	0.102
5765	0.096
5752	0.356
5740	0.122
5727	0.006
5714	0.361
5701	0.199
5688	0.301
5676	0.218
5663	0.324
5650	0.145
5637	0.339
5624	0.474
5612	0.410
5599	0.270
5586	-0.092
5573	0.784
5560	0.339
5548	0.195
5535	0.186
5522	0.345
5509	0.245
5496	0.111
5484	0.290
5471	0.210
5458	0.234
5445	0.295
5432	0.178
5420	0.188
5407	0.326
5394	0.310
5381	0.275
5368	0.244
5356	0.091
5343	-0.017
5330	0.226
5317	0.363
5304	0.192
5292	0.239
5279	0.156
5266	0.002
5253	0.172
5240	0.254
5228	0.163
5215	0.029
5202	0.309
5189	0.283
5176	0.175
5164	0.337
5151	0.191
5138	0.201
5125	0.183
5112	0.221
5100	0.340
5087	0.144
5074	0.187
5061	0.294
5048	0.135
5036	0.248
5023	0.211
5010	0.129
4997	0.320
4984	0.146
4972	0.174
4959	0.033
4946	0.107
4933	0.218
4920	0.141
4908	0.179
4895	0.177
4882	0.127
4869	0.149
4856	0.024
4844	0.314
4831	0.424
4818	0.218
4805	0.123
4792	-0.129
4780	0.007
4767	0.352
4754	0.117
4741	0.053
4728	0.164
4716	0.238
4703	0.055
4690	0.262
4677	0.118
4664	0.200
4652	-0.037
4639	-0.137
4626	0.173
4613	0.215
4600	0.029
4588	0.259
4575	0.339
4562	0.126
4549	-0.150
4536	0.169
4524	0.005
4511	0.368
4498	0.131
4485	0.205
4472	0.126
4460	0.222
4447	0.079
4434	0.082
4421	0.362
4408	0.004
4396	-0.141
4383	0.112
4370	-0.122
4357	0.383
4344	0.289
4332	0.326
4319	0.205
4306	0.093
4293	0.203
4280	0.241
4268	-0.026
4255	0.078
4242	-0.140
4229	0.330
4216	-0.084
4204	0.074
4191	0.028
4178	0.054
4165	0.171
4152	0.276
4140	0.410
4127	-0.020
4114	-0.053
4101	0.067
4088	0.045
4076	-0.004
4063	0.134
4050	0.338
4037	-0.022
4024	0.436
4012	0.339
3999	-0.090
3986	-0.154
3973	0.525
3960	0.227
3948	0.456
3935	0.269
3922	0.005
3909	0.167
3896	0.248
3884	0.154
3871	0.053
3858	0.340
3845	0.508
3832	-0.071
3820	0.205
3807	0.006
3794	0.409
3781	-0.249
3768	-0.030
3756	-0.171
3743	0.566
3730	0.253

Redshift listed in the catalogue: 0.706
